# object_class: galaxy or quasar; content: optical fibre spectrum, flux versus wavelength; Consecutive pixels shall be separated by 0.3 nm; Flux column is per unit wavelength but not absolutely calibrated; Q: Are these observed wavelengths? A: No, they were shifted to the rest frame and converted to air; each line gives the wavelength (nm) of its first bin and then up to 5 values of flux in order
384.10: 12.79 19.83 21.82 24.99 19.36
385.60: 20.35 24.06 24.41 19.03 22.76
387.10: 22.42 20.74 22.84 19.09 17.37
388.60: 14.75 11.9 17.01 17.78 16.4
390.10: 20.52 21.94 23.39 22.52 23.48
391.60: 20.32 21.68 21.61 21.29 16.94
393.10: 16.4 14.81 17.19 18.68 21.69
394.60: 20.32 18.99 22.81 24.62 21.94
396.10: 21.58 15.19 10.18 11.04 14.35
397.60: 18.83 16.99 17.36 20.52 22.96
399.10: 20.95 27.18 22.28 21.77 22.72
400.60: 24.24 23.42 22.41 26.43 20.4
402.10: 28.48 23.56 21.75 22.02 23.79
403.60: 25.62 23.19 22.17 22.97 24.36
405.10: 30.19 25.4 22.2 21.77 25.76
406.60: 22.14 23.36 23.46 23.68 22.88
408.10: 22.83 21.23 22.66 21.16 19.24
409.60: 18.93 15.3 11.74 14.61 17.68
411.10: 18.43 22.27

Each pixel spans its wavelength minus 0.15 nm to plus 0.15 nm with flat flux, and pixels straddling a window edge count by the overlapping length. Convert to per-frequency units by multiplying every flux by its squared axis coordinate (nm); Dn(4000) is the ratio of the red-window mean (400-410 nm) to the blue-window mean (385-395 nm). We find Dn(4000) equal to 1.25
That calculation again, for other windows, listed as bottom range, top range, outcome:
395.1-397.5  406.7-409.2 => 1.36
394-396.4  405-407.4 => 1.21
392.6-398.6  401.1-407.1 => 1.38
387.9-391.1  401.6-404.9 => 1.37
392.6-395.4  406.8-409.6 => 1.26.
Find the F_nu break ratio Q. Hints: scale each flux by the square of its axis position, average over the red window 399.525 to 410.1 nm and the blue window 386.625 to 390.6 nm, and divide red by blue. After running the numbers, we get 1.31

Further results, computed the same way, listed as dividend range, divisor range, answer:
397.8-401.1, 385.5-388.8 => 1.14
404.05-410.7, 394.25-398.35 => 1.26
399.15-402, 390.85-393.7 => 1.24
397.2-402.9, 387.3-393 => 1.19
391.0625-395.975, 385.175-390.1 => 1.07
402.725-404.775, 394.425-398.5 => 1.33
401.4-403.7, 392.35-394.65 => 1.37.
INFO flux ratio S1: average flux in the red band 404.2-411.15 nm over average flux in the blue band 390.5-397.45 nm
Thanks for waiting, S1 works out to 1.12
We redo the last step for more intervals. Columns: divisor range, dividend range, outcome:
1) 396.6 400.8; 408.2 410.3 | 0.97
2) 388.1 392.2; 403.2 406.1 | 1.26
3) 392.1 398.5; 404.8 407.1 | 1.34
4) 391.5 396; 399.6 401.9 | 1.15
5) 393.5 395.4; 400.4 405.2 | 1.20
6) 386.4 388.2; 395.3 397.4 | 0.81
